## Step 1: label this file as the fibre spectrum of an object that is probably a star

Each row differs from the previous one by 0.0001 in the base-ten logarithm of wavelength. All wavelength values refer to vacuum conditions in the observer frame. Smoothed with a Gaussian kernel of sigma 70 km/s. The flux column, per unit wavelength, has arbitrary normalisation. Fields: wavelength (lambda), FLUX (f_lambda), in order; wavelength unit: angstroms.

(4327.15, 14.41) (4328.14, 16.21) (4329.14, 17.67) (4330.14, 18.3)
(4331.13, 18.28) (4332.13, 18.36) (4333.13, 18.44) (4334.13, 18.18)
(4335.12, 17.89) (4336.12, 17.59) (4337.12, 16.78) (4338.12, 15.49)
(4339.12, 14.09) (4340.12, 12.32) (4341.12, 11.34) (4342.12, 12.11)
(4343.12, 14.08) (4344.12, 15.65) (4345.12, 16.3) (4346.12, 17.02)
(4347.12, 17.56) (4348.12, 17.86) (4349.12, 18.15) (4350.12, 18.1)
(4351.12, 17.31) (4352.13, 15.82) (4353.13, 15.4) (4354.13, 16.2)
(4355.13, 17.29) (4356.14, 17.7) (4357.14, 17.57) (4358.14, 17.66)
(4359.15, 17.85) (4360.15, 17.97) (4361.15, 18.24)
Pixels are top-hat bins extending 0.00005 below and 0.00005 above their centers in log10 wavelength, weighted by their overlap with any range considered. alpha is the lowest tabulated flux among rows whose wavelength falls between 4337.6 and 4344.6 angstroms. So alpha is 11.34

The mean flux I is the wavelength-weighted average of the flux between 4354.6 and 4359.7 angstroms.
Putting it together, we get 17.6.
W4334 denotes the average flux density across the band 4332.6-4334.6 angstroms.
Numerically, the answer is 18.3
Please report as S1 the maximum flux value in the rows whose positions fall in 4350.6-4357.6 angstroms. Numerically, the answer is 17.7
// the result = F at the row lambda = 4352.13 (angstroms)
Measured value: 15.82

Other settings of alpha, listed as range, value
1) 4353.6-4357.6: 16.2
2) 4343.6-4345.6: 15.65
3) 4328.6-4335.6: 17.67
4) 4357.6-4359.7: 17.66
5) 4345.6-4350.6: 17.02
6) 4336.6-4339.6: 14.09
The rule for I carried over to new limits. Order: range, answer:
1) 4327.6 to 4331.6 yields 17.6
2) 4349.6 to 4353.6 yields 16.7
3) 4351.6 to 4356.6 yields 16.5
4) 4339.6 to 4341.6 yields 11.8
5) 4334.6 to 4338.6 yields 17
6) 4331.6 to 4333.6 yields 18.4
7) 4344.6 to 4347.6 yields 17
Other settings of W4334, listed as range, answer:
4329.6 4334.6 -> 18.3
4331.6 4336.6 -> 18.1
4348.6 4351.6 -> 17.9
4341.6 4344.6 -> 13.9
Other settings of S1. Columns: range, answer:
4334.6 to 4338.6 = 17.89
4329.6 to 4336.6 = 18.44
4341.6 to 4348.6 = 17.86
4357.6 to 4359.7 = 17.85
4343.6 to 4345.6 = 16.3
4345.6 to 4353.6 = 18.15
